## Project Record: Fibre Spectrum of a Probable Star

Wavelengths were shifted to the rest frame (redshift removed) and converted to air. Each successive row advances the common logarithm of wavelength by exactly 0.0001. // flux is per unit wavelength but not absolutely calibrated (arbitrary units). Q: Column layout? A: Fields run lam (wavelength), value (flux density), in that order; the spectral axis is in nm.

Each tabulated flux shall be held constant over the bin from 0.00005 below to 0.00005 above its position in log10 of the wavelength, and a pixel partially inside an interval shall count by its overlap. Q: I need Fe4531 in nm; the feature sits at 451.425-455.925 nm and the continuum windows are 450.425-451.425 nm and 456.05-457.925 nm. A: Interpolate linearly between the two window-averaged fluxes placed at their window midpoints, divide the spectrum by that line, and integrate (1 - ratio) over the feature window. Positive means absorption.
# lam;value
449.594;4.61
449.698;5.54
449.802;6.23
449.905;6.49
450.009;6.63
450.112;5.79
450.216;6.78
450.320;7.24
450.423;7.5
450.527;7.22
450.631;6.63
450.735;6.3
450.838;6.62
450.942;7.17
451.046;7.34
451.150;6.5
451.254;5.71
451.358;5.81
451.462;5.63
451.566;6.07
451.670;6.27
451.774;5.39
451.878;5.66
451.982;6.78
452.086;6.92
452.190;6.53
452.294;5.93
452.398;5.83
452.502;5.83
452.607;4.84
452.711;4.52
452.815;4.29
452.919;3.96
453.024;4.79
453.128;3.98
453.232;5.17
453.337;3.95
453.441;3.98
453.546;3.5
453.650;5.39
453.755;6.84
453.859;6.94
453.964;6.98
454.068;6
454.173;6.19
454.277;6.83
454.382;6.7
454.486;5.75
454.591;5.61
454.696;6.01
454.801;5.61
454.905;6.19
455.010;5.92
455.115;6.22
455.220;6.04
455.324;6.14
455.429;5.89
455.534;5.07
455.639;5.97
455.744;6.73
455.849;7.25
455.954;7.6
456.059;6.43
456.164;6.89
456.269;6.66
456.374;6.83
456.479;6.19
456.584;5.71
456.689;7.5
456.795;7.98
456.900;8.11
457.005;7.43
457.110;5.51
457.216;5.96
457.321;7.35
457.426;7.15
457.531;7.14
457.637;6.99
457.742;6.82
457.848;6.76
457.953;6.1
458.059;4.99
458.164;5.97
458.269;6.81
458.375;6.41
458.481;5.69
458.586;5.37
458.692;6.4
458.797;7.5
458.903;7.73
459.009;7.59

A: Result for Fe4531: 0.66 nm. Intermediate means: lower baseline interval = 6.62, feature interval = 5.73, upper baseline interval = 6.86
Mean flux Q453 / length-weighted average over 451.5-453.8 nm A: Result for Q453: 5.29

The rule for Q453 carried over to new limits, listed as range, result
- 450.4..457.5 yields 6.12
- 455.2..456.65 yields 6.41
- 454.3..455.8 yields 6.01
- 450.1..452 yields 6.45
